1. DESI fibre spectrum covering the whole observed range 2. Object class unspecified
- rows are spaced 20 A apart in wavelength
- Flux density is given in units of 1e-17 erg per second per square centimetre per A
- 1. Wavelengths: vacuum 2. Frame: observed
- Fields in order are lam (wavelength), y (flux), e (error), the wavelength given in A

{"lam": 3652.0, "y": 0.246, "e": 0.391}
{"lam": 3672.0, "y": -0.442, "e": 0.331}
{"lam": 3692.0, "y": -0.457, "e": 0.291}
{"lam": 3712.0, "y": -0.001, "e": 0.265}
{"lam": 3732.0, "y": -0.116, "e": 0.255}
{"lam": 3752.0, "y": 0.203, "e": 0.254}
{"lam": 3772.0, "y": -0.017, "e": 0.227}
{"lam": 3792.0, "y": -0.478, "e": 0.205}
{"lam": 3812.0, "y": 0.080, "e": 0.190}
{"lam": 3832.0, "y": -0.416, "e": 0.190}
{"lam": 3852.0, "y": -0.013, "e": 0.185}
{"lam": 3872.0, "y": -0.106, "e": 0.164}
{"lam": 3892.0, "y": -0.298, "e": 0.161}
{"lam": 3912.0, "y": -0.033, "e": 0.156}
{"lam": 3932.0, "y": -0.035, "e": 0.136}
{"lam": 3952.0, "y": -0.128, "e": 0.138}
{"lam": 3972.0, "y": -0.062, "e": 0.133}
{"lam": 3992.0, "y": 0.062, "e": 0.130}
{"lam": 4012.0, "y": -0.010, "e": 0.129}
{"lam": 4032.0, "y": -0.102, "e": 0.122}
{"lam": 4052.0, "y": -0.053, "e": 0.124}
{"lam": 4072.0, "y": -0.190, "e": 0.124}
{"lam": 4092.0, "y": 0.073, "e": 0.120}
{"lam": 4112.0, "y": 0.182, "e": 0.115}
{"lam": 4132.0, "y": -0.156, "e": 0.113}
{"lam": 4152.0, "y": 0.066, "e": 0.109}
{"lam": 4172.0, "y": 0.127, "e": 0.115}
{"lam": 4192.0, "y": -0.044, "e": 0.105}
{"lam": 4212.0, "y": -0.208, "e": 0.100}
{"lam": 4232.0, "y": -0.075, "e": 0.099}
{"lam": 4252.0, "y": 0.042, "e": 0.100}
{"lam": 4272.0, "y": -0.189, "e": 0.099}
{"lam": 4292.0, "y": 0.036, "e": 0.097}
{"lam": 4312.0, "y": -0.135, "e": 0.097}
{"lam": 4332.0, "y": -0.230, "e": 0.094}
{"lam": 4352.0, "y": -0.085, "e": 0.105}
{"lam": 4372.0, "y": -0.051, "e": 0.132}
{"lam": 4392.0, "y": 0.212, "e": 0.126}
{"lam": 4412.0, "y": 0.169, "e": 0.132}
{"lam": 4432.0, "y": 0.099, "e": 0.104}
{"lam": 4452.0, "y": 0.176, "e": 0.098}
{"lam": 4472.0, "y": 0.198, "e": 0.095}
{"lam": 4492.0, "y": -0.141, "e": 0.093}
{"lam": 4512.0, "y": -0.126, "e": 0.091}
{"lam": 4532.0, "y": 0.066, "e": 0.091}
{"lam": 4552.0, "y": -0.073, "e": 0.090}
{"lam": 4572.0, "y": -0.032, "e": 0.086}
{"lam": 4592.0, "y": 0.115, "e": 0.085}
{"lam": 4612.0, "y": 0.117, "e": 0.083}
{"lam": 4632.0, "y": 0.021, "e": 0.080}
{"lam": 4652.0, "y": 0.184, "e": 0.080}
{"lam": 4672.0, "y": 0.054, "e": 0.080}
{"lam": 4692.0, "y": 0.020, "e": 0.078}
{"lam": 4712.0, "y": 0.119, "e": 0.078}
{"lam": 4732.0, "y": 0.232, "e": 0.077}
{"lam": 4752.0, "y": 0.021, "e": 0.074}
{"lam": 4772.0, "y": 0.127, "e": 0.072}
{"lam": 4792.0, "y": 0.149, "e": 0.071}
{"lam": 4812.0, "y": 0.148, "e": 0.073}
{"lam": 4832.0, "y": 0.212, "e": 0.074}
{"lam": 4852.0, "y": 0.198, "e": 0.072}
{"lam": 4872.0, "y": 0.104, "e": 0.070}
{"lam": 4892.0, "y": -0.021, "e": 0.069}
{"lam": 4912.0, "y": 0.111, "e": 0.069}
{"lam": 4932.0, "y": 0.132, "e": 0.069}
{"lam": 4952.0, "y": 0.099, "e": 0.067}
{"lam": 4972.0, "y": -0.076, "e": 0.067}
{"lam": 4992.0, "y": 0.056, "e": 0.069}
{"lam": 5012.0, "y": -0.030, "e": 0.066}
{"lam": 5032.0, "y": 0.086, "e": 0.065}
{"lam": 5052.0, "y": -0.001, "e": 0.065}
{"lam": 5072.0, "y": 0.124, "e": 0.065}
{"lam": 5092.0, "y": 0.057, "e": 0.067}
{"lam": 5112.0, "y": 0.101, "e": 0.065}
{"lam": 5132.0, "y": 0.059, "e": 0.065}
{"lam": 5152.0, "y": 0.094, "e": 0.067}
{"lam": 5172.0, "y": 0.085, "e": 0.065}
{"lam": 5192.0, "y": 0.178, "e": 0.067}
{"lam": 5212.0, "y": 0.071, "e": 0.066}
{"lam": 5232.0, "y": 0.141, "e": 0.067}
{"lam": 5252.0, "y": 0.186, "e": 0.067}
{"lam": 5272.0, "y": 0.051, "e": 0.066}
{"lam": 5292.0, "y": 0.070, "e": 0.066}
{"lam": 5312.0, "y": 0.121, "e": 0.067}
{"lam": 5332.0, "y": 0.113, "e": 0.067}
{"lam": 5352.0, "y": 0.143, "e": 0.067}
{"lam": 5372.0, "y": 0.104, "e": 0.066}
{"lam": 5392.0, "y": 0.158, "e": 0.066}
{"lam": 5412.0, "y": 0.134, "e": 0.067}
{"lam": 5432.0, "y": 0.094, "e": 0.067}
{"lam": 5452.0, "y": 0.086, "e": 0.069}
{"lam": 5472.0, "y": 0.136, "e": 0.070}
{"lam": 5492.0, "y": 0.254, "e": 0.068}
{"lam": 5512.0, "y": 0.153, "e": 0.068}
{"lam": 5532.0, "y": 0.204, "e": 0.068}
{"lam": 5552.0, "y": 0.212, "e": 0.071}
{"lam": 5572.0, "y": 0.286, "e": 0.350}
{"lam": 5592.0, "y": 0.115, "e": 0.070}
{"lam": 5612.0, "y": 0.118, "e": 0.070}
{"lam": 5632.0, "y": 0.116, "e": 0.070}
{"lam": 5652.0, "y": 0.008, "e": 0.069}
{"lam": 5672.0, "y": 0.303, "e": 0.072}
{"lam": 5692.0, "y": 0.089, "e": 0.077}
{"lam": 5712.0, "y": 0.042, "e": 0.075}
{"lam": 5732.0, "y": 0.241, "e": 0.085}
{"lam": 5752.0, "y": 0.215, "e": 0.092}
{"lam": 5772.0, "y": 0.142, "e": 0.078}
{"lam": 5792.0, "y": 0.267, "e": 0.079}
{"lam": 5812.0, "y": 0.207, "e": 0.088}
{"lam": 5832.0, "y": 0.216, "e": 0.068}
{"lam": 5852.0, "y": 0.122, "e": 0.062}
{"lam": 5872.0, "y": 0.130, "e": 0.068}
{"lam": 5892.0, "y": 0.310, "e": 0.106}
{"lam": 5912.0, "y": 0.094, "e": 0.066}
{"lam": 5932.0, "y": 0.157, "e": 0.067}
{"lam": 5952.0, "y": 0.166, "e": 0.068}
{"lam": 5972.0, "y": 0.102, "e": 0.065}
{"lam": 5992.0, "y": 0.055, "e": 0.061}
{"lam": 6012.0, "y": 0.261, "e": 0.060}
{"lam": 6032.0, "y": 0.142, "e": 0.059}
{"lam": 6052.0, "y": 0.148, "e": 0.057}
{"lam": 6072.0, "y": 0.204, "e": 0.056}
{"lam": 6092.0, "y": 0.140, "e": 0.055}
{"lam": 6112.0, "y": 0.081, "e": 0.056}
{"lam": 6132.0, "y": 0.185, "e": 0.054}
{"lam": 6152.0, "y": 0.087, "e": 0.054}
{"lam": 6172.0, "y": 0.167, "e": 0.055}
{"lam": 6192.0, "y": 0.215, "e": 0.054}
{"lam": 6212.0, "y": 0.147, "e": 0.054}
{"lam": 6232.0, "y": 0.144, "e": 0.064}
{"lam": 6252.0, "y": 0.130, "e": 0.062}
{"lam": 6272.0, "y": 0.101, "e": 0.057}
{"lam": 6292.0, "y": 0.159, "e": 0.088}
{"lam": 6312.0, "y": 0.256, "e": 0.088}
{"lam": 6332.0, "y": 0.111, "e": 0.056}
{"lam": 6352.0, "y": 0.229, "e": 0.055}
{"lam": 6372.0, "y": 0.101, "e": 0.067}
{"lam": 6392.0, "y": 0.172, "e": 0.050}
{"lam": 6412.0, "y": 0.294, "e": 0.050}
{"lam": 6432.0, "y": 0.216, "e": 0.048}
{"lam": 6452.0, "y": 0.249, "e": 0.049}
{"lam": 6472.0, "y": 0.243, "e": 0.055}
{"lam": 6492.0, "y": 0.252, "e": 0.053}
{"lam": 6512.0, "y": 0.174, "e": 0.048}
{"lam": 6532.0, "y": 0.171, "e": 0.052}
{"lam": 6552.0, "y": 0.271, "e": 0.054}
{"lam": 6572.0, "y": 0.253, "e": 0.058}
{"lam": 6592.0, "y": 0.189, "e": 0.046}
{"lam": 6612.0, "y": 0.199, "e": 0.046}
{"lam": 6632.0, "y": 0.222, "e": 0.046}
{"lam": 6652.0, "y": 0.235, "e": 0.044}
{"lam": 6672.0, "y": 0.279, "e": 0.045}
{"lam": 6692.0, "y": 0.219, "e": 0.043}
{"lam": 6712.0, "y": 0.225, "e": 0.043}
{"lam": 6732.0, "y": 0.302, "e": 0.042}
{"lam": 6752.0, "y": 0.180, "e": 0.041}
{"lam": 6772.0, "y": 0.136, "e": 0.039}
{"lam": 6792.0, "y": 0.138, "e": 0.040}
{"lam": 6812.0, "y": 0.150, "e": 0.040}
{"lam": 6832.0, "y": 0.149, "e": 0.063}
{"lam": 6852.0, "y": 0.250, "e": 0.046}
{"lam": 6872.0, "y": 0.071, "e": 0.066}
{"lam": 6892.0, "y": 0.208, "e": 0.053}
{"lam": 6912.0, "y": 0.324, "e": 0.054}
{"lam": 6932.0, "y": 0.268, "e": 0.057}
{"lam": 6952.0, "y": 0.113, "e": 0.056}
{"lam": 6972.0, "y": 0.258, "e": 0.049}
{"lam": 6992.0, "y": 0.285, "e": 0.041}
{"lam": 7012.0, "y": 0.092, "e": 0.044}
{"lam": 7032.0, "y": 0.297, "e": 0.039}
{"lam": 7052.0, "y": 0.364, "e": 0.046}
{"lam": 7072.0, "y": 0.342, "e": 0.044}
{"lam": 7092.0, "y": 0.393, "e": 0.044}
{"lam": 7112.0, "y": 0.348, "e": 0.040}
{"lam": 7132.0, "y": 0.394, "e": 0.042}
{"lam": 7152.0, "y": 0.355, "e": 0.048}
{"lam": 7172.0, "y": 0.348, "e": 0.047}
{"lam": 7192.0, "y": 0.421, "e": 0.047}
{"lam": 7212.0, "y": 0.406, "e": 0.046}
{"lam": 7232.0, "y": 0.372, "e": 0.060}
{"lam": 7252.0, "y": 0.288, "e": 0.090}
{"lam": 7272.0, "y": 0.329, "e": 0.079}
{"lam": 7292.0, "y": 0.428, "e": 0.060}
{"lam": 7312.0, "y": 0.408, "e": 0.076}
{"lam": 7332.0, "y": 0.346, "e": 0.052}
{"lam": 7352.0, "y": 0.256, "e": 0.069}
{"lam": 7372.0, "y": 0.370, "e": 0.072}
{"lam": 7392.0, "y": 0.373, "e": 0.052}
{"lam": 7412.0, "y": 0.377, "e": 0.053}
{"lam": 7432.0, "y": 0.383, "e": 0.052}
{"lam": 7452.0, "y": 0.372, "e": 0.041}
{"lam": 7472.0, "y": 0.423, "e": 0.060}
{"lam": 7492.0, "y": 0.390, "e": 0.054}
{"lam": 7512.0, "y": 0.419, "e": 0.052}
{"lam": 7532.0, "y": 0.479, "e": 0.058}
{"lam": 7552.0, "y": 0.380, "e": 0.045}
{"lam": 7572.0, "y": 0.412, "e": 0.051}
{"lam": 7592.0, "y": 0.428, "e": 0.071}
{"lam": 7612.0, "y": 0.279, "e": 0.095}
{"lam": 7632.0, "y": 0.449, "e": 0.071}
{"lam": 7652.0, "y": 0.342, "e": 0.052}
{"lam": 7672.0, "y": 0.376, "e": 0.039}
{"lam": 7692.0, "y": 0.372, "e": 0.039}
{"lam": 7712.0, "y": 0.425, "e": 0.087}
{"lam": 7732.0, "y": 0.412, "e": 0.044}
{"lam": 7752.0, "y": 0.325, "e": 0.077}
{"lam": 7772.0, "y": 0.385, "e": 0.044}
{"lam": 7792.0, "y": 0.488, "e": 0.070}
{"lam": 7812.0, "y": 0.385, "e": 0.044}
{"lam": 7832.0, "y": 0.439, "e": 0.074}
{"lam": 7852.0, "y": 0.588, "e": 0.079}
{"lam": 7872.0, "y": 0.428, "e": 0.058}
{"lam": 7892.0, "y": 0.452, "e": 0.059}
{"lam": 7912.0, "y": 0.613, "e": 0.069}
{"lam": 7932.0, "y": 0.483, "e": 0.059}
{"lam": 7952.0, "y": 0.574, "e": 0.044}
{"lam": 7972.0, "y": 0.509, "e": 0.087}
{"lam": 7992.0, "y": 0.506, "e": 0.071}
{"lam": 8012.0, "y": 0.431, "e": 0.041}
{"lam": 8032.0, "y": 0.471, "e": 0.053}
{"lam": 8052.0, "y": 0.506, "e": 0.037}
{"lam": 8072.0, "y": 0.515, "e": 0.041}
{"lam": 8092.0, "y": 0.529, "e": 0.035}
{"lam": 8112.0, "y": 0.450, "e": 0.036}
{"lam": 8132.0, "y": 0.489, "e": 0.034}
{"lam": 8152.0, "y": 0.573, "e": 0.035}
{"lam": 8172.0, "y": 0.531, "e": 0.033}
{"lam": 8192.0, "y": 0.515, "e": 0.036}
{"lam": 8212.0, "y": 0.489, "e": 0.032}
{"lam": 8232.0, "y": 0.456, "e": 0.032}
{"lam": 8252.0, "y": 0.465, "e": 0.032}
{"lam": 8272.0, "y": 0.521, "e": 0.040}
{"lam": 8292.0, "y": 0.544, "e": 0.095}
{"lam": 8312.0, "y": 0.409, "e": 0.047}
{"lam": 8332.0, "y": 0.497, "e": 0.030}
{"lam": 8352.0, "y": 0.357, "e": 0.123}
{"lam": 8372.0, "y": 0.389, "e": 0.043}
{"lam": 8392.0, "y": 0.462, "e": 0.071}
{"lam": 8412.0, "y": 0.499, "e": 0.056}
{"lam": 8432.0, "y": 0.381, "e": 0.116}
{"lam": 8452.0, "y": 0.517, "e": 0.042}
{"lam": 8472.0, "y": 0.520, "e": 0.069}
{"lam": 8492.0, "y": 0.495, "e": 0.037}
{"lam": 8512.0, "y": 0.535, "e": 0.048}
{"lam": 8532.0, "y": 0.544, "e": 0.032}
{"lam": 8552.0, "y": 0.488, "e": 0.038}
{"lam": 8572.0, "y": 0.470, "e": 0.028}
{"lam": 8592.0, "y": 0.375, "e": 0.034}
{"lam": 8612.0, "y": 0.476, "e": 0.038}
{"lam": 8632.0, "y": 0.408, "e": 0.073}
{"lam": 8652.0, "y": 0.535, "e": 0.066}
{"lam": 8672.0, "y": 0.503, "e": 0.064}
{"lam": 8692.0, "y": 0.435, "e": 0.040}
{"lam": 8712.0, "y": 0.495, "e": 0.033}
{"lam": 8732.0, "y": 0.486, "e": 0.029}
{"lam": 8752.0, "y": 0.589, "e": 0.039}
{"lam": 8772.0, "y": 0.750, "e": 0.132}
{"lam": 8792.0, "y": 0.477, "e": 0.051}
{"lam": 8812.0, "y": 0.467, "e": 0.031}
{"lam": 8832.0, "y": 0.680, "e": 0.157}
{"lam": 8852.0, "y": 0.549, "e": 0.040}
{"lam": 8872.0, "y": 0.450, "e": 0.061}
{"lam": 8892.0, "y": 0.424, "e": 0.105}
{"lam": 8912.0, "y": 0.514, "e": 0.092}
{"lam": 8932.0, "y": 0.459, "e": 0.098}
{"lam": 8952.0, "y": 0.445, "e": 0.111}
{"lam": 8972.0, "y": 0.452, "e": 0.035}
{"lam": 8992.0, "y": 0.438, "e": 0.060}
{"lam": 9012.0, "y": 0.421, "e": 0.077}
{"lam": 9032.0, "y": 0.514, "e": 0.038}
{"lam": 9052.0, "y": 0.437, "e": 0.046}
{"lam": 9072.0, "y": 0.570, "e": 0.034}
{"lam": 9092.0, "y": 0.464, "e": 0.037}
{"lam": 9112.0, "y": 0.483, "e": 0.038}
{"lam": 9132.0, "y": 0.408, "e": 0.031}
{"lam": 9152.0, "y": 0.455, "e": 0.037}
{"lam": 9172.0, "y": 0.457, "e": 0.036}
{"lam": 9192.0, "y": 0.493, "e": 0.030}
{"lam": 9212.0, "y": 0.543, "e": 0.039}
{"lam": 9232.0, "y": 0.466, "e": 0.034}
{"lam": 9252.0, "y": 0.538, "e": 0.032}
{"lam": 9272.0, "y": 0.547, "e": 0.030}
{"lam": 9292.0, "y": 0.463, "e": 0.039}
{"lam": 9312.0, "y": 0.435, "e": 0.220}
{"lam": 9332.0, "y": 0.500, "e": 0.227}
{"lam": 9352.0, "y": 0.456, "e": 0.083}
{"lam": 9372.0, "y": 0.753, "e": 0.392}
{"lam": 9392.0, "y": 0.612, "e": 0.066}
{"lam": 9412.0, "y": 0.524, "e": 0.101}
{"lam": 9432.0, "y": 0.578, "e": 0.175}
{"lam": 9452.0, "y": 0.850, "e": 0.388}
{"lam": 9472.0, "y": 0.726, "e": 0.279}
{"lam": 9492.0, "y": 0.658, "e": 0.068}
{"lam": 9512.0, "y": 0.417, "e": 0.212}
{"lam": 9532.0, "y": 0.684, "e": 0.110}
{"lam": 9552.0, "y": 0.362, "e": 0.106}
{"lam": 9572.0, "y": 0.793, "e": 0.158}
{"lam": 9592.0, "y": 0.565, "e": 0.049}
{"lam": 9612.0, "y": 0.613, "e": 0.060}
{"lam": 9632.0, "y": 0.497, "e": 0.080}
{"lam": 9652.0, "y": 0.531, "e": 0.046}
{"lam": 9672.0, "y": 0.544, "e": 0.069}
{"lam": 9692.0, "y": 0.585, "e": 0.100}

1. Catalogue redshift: 0.766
